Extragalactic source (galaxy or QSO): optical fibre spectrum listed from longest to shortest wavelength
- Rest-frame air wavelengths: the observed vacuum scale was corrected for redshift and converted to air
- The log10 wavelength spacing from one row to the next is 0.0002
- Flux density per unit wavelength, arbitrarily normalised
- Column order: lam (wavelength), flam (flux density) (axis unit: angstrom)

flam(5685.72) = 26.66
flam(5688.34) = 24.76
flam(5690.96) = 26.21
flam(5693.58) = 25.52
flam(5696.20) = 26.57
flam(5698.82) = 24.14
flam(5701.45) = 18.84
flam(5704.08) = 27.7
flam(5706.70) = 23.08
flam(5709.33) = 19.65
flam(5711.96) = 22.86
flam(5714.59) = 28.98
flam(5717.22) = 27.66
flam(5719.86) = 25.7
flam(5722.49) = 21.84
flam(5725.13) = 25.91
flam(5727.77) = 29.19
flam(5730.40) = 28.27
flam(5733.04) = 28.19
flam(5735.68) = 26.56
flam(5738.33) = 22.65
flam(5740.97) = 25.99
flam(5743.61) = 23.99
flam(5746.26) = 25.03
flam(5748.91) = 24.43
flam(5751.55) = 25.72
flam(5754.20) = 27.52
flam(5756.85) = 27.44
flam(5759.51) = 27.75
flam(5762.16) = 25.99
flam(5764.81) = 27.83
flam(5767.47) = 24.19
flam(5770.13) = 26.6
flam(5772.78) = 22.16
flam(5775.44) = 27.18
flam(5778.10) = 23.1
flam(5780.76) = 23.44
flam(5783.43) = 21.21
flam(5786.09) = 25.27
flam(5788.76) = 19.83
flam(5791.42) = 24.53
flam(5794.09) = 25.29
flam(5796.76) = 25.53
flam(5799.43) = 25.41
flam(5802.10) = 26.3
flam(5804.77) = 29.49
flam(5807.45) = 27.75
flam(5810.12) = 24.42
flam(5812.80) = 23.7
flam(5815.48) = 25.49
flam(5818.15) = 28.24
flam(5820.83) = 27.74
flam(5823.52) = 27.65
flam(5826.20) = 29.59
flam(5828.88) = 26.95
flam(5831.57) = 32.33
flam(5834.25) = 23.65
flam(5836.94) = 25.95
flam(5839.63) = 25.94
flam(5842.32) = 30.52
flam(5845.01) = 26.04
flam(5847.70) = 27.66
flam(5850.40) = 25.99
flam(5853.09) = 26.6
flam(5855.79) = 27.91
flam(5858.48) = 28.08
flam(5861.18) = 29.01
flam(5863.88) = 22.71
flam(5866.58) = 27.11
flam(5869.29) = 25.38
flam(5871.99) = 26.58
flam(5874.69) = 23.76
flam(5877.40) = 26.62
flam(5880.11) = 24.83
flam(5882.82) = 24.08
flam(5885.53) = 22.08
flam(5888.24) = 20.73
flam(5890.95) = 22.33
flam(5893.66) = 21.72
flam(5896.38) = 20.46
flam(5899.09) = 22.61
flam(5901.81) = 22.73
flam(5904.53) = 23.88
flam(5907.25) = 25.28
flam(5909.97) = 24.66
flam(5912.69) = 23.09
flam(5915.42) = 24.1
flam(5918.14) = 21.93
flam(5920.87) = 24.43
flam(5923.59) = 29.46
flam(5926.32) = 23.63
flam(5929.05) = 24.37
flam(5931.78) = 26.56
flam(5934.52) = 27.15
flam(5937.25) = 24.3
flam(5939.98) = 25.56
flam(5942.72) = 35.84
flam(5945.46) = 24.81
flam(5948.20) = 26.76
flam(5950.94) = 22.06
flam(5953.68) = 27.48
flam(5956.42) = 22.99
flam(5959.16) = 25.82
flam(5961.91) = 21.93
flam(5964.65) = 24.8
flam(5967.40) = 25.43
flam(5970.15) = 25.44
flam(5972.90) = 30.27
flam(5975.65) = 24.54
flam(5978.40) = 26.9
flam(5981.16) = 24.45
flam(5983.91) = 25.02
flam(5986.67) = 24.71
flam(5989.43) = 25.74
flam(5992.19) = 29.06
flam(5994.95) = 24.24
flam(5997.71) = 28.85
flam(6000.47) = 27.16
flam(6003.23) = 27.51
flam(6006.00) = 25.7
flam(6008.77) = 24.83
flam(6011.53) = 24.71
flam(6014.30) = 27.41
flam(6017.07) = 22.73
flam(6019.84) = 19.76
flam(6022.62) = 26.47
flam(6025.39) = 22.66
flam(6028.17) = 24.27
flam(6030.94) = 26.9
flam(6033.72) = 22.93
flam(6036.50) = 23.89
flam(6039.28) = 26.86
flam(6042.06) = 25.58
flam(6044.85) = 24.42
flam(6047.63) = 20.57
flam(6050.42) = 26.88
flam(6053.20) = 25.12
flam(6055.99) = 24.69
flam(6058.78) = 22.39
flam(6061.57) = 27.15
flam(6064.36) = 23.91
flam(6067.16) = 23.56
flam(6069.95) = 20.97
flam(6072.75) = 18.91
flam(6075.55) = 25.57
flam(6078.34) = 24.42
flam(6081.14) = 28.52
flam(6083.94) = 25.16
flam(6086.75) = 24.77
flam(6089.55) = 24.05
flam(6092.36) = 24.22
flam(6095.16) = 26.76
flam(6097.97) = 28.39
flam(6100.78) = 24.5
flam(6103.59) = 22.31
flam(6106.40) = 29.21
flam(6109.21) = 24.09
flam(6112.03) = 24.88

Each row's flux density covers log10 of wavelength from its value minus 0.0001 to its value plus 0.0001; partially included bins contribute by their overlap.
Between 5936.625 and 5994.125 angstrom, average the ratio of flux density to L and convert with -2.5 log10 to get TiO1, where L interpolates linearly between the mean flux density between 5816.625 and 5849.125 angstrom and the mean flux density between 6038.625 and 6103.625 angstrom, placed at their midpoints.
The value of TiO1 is 0.002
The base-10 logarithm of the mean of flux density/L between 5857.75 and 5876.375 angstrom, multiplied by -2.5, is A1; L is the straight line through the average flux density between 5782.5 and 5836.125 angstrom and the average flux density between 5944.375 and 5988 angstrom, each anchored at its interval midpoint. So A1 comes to -0.01 mag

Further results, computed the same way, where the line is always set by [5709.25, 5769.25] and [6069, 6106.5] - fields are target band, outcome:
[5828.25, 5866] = -0.063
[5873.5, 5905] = 0.111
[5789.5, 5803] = 0.025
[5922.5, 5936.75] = -0.033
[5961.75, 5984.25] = -0.022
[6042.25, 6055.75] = 0.021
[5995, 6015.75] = -0.060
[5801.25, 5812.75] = -0.039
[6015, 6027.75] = 0.078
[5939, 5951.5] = -0.088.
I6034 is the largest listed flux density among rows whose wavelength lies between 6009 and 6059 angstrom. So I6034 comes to 27.41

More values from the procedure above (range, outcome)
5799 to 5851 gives 32.33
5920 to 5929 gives 29.46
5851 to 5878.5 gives 29.01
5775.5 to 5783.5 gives 23.44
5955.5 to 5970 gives 25.82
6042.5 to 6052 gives 26.88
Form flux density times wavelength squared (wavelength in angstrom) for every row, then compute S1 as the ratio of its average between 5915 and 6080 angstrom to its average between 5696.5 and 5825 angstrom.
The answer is 1.1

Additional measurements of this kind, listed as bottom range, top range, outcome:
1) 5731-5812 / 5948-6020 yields 1.08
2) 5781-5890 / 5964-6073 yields 1.03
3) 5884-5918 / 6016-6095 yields 1.12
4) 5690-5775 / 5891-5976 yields 1.05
